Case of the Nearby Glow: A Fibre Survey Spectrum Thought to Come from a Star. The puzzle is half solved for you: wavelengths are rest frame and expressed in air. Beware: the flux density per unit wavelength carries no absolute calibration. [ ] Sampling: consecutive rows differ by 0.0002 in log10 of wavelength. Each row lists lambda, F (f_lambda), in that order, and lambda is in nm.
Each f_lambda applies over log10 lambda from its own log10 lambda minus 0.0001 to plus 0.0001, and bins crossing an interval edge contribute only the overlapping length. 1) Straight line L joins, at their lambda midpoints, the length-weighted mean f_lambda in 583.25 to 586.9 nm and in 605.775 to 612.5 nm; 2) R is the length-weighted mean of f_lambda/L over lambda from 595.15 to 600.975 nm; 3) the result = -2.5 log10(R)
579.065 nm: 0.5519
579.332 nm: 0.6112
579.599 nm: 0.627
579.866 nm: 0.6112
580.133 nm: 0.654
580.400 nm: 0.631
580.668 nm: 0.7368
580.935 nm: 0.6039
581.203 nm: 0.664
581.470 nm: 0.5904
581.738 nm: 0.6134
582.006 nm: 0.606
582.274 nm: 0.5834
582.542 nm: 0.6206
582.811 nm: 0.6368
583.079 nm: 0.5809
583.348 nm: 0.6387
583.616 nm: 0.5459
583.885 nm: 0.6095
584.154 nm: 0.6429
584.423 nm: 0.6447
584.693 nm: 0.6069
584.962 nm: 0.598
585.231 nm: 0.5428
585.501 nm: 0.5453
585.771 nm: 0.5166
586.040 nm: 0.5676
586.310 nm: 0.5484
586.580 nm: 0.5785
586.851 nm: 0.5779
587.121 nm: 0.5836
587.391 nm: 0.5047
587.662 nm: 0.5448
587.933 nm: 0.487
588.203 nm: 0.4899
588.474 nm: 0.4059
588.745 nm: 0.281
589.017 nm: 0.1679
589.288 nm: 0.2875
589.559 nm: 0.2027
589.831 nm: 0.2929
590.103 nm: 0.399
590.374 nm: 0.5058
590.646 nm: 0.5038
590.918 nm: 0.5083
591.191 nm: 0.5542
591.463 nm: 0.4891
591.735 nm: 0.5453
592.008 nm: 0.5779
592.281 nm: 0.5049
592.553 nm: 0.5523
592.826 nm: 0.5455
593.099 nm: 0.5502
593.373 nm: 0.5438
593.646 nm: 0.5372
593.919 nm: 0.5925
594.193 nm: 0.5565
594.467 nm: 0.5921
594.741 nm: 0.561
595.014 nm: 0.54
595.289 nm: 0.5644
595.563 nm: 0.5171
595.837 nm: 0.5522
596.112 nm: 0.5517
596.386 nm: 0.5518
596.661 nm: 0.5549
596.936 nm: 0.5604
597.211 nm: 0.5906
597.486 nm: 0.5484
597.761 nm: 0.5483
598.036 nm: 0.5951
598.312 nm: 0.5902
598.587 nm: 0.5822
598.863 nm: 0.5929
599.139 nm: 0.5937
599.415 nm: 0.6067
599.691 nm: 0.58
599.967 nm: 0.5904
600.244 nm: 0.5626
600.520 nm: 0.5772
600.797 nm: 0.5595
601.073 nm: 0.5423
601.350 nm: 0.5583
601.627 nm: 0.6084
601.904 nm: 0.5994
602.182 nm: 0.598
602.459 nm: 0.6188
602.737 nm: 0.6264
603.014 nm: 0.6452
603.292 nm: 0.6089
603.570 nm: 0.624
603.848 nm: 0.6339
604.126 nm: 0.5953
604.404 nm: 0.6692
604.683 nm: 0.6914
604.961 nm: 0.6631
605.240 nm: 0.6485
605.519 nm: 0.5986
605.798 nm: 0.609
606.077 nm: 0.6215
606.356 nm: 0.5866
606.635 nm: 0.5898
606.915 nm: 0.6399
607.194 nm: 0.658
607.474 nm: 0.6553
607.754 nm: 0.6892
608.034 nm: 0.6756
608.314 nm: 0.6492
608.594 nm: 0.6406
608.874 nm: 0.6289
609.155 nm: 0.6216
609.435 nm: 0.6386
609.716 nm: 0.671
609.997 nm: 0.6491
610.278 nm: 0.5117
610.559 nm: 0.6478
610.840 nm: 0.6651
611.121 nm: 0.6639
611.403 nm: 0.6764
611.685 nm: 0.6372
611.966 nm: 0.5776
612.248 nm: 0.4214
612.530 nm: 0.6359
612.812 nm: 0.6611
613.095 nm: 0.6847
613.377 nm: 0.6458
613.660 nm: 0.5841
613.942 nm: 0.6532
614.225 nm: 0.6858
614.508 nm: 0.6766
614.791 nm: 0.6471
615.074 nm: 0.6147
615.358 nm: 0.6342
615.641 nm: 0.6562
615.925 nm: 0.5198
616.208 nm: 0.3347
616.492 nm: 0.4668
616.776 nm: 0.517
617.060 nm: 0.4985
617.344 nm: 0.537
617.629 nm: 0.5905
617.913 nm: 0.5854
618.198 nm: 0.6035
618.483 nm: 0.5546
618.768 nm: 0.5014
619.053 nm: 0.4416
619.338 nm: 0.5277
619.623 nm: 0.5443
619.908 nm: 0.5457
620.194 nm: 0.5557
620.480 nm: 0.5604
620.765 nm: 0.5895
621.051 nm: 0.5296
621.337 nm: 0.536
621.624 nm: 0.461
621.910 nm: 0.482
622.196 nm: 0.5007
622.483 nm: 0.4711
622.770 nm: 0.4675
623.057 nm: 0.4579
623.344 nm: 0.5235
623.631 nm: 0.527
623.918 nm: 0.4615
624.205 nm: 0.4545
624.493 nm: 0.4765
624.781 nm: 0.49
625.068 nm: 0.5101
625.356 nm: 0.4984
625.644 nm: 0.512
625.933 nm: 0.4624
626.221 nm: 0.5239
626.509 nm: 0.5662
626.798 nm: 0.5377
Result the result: 0.067 mag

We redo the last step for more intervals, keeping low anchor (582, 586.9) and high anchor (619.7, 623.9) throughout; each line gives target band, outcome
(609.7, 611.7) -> -0.19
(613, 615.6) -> -0.22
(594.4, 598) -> 0.02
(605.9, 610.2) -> -0.18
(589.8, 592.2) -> 0.16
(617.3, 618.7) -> -0.10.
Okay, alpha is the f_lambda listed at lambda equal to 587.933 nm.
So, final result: 0.487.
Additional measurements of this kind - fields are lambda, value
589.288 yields 0.2875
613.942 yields 0.6532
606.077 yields 0.6215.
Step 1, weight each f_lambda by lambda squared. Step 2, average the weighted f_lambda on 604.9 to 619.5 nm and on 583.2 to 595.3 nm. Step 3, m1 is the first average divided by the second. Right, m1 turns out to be 1.3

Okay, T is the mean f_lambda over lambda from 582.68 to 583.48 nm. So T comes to 0.619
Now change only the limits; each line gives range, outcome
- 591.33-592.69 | 0.534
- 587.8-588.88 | 0.416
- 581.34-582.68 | 0.603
